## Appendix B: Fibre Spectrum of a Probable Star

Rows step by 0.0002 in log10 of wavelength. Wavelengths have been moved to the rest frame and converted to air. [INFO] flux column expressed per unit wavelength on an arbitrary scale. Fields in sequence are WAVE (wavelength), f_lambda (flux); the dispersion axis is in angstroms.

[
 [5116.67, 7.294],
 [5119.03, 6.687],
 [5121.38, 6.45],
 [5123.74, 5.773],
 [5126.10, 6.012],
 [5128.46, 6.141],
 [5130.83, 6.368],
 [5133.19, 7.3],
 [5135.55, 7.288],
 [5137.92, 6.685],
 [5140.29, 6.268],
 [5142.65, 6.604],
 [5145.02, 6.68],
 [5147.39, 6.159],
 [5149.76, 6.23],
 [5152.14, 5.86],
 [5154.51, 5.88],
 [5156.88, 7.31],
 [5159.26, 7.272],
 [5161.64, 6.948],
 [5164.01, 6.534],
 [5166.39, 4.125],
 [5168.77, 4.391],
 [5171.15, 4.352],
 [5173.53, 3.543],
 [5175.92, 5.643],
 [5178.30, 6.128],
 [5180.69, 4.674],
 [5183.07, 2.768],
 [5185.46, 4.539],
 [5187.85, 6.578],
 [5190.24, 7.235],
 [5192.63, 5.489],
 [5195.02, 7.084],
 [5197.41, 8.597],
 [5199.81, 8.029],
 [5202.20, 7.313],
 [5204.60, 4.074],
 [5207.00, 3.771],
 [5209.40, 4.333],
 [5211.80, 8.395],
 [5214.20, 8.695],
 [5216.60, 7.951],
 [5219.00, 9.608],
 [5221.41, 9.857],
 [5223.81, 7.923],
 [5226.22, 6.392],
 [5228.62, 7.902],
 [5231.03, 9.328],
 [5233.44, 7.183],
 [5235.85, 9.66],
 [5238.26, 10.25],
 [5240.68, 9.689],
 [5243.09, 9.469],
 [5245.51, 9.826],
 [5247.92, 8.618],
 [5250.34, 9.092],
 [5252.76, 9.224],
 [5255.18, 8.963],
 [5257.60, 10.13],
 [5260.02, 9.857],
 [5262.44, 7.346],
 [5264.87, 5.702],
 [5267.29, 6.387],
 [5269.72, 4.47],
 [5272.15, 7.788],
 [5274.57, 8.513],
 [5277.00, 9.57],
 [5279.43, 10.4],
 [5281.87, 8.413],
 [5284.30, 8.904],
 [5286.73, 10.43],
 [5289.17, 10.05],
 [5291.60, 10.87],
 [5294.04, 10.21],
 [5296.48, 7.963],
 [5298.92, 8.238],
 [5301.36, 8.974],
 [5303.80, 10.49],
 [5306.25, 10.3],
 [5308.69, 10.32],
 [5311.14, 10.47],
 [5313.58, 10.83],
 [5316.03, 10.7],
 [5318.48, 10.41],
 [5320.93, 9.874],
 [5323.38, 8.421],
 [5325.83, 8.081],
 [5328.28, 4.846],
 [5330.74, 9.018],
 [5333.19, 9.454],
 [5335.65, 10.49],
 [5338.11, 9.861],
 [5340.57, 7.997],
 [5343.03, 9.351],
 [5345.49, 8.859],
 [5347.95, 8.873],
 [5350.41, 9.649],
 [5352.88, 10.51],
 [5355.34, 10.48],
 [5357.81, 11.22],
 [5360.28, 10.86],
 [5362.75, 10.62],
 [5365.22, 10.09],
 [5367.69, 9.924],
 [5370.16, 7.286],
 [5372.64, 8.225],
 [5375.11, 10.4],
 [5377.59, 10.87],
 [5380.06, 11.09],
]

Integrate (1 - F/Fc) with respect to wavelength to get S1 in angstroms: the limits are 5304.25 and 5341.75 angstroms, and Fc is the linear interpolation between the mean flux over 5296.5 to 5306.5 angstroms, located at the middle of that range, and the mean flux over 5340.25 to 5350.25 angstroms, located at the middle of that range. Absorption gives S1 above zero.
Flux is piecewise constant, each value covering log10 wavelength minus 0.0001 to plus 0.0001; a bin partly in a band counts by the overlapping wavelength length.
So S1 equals -1.37 angstroms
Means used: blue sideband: 9.23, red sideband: 8.94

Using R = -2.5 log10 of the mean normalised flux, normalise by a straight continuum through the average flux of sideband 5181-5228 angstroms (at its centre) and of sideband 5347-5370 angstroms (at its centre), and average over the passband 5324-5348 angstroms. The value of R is 0.12 mag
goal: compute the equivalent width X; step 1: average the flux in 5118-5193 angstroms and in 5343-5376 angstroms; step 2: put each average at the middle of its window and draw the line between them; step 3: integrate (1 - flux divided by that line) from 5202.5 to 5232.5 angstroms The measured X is -1.0 angstroms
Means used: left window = 5.94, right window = 9.75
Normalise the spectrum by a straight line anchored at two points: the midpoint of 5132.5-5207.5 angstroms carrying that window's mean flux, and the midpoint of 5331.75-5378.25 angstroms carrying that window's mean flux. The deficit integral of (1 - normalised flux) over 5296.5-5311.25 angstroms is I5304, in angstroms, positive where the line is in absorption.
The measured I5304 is -1.5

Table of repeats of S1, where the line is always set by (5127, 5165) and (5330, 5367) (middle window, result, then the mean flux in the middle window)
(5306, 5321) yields -1.9 angstroms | 10.5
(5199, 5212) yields 3.1 angstroms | 5.74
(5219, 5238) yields -1.4 angstroms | 8.5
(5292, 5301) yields 0.0 angstroms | 9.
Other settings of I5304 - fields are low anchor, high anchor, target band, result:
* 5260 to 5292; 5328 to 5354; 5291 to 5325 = -4.2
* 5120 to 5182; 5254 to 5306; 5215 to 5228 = -1.4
